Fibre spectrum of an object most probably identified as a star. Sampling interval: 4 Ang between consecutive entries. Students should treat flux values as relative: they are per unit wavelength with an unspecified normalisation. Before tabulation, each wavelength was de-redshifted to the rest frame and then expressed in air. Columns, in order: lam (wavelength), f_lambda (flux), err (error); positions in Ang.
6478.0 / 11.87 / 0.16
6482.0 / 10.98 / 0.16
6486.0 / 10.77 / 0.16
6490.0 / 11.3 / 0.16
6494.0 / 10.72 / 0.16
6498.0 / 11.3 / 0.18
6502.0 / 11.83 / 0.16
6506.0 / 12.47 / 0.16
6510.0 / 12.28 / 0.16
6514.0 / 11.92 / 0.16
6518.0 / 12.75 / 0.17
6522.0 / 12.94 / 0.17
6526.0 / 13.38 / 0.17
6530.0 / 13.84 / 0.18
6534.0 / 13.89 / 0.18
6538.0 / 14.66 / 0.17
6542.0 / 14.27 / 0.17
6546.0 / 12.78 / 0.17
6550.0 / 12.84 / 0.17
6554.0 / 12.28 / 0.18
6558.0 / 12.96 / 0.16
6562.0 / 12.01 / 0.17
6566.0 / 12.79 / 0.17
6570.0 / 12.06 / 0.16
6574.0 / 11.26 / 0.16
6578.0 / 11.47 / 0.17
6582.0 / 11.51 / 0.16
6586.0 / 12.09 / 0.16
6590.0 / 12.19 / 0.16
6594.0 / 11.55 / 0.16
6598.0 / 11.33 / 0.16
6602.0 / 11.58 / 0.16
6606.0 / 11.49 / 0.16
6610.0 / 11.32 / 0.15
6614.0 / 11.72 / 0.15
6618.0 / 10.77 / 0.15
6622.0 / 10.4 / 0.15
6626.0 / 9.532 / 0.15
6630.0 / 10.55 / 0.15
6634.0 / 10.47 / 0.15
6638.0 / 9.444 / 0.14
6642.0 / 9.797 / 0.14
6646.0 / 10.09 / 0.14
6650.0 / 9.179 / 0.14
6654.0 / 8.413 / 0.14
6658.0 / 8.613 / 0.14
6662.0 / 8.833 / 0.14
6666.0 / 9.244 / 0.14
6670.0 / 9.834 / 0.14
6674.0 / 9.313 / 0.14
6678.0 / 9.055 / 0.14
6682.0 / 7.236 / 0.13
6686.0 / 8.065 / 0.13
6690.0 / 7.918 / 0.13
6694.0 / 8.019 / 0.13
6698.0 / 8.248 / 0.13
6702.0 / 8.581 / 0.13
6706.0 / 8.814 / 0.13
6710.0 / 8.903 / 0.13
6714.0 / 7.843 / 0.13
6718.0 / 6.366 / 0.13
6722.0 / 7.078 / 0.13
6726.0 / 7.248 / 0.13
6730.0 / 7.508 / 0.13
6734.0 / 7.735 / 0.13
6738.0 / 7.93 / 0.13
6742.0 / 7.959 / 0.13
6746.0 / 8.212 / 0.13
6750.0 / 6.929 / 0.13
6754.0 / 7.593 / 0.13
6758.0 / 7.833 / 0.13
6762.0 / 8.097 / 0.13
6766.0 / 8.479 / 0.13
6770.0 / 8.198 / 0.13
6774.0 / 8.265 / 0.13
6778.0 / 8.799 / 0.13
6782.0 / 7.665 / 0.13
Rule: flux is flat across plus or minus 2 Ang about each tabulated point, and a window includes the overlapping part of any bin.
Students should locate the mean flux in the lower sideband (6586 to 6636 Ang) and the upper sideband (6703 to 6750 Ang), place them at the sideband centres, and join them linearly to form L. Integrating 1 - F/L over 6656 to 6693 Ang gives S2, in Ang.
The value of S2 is 2.5 Ang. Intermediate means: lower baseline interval 11.1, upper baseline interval 7.76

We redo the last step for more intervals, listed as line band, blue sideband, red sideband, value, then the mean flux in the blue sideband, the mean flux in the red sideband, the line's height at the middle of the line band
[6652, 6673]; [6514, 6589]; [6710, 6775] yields 1.7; 12.7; 7.73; 9.83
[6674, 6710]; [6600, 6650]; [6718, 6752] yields 1.4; 10.5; 7.5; 8.69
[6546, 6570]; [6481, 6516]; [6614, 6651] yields -3.6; 11.5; 10.1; 10.9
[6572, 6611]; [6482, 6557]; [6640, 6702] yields -3.1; 12.5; 8.78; 10.7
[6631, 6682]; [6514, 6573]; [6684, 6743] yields 1.6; 13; 7.88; 9.61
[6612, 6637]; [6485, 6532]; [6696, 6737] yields -2.0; 12.2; 7.83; 9.75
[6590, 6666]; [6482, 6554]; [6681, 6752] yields -2.8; 12.5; 7.82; 9.92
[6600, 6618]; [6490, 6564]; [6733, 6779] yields -0.7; 12.7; 7.99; 11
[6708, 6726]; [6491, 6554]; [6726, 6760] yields 1.7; 12.8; 7.69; 8.28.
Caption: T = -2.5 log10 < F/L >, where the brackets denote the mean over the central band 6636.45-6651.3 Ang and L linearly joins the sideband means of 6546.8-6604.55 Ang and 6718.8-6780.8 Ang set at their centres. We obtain 0.08 mag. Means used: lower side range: 12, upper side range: 7.83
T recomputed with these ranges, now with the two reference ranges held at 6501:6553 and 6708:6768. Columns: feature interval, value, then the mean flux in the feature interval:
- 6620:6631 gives 0.05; 10.1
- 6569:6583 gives 0.03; 11.5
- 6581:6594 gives -0.03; 11.9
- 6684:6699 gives 0.11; 8.05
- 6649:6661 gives 0.13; 8.71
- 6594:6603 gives -0.02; 11.5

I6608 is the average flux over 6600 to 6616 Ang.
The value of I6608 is 11.5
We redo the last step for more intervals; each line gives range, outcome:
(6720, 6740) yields 7.5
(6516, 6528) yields 13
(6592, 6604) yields 11.5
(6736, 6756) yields 7.72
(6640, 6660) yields 9.22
